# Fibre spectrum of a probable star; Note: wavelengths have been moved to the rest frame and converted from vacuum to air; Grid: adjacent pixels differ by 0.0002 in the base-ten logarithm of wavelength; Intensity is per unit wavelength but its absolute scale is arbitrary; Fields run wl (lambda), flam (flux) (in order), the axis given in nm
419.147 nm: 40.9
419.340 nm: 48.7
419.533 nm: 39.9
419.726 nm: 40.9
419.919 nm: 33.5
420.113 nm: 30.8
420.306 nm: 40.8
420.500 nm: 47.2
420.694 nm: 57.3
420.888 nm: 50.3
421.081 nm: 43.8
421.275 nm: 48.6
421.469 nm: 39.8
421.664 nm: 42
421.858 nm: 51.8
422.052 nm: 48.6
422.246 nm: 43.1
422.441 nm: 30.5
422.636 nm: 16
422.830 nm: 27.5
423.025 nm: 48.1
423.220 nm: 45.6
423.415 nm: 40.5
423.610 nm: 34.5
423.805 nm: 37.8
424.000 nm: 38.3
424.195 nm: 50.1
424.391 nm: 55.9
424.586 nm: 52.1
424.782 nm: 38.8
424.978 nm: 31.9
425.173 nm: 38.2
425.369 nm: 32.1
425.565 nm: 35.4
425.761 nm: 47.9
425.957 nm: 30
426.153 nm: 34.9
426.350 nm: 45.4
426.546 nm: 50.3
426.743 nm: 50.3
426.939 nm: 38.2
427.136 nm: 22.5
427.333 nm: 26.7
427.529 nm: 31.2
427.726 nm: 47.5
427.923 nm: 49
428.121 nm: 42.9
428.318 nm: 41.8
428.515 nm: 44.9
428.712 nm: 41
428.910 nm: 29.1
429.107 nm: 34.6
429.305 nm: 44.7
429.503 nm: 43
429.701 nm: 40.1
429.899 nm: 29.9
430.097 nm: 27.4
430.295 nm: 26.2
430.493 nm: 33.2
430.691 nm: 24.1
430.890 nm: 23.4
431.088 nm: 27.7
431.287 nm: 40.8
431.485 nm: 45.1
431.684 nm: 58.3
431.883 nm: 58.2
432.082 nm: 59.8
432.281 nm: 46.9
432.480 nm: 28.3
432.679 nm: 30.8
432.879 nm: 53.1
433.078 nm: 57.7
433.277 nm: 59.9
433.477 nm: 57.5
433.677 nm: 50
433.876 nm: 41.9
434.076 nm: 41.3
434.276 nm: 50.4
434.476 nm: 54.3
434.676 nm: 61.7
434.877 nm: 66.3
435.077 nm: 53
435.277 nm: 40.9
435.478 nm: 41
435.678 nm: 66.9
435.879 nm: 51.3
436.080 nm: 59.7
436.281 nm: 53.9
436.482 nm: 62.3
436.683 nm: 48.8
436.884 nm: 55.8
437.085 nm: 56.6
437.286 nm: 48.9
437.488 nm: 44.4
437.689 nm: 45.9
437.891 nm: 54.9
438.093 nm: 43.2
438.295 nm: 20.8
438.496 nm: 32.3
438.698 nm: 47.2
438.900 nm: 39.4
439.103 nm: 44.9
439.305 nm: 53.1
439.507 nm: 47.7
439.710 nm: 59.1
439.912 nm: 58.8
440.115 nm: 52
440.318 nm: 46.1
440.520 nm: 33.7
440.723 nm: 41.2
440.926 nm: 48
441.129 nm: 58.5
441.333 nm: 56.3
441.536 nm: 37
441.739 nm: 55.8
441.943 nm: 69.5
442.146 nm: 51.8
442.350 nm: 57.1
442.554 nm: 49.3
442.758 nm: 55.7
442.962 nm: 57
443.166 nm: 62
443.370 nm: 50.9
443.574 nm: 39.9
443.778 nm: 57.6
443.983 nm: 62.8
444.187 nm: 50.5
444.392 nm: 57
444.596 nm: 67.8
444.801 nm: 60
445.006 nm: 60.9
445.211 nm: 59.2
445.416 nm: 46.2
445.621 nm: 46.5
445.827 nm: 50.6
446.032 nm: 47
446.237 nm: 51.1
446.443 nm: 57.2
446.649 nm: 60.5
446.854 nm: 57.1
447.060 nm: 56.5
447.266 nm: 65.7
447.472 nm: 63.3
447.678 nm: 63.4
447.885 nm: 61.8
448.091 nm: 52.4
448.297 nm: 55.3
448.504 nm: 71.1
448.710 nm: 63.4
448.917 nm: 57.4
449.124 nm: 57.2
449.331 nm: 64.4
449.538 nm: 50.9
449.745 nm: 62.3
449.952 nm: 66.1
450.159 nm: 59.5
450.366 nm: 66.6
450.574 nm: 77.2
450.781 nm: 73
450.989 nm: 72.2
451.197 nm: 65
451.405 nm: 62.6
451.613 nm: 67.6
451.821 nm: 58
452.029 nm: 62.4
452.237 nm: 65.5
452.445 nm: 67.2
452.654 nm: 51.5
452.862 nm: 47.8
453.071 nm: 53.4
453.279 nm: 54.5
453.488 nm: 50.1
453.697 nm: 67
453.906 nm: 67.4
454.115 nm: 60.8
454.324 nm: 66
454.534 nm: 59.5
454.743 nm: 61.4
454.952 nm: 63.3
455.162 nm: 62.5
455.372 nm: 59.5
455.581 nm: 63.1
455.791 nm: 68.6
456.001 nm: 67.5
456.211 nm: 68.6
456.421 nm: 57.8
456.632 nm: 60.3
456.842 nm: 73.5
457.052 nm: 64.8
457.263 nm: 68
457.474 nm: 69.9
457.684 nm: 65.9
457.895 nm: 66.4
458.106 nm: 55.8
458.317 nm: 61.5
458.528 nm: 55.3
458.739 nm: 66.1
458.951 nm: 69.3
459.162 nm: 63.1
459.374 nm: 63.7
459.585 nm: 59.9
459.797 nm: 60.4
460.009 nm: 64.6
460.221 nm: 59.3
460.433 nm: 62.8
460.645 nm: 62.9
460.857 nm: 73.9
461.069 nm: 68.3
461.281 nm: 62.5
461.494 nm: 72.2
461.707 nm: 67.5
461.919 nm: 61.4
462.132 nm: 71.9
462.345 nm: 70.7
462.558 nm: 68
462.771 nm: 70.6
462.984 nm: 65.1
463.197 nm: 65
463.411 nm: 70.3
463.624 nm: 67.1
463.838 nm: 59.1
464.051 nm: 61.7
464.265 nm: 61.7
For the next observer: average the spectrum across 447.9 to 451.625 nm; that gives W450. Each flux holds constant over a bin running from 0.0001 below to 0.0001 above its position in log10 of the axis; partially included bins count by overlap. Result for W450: 63.4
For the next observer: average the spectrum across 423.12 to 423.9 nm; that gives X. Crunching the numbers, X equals 39.6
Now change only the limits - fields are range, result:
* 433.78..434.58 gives 47.1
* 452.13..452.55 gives 66.3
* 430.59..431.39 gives 29.1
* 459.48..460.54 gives 61.4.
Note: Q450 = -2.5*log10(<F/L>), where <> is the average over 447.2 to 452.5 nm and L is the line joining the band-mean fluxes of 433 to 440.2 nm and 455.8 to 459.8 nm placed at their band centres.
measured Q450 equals -0.08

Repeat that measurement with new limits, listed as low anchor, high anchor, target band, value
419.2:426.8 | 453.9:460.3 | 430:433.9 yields 0.12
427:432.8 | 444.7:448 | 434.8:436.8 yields -0.21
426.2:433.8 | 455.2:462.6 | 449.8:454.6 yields -0.06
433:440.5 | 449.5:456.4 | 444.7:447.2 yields 0.05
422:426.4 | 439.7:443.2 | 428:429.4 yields 0.07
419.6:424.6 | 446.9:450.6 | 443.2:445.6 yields 0.05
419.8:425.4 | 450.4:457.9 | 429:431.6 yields 0.35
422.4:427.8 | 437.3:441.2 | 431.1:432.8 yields -0.08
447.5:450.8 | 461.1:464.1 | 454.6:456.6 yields 0.02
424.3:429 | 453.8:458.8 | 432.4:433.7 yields -0.08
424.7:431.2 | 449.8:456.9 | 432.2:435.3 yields -0.17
